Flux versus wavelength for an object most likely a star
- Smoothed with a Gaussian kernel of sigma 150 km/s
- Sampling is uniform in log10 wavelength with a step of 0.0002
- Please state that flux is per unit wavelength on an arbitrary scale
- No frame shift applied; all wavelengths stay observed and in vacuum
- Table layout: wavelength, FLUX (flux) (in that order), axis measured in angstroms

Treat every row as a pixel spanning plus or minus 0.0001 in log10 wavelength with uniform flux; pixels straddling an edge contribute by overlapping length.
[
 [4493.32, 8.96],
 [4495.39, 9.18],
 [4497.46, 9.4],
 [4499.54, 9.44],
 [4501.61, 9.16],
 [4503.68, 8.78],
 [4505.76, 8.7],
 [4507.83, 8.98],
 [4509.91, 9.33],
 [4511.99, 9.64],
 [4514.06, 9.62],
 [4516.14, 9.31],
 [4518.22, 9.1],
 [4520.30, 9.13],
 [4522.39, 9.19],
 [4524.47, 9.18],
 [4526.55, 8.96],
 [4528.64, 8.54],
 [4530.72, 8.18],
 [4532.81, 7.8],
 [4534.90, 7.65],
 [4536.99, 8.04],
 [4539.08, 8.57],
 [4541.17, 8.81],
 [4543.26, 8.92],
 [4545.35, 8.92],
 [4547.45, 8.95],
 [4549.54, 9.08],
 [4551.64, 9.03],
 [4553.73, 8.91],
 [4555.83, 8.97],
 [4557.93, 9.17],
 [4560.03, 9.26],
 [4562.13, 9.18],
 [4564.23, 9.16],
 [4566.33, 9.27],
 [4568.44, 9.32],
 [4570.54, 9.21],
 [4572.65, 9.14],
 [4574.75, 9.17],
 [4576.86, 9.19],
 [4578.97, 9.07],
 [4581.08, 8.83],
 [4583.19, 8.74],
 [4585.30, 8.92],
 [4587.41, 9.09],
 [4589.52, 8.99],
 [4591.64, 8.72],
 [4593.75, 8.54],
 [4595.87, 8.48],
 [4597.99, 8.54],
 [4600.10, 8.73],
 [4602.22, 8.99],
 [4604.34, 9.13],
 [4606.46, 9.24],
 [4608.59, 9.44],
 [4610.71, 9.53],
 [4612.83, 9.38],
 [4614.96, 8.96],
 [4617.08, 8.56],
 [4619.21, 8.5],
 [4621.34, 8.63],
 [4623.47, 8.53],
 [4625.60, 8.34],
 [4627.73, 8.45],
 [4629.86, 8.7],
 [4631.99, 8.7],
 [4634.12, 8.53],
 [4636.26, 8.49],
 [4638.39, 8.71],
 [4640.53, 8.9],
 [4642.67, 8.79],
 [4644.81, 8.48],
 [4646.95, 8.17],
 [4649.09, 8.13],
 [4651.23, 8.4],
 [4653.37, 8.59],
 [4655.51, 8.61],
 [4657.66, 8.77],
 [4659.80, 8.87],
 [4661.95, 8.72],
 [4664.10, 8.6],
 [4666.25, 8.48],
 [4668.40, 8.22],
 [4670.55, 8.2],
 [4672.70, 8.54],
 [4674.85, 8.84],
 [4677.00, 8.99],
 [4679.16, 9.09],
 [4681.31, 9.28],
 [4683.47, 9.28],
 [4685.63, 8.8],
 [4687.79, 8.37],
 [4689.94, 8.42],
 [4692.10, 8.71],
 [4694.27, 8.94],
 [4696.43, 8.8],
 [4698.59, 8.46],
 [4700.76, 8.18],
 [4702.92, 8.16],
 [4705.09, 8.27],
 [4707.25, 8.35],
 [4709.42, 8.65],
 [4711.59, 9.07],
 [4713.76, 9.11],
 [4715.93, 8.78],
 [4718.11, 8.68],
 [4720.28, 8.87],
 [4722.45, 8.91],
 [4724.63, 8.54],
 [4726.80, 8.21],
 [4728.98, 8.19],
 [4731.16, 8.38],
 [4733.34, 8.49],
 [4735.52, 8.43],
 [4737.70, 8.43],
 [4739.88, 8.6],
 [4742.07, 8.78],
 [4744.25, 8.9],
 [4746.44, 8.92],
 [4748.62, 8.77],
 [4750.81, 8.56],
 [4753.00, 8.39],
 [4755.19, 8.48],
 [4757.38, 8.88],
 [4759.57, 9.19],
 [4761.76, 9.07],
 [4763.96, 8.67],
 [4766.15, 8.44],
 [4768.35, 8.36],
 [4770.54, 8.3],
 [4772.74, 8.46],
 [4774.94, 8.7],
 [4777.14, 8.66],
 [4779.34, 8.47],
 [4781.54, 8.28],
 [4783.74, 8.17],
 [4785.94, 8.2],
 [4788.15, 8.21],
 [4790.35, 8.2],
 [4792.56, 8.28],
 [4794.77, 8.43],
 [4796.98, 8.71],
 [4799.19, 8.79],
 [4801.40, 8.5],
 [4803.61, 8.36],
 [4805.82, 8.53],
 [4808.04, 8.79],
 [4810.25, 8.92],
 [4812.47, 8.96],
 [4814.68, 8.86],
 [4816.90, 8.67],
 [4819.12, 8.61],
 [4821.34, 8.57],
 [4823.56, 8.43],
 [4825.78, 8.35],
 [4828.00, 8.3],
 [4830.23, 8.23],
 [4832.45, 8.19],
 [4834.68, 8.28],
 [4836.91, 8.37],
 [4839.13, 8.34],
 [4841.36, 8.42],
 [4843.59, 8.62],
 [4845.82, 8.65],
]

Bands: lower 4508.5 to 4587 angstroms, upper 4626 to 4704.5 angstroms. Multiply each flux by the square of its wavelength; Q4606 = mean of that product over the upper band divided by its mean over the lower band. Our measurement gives 1.01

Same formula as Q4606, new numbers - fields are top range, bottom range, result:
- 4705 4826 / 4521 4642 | 1.05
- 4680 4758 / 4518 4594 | 1.04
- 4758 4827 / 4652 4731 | 1.03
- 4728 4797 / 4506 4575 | 1.05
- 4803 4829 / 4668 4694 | 1.04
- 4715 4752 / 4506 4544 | 1.07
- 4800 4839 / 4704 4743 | 1.03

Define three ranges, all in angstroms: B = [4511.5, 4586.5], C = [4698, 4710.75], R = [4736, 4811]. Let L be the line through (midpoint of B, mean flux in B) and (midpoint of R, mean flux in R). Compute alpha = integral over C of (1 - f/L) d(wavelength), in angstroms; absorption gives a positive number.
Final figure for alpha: 0.5 angstroms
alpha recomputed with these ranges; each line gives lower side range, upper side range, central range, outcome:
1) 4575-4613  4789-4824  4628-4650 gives 0.8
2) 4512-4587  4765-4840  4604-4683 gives 0.4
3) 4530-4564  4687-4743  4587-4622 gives -0.9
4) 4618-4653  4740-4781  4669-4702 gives -0.5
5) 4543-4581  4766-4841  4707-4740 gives 0.3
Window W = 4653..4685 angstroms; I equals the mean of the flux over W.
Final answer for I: 8.74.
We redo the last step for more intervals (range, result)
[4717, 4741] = 8.52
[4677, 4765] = 8.68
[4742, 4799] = 8.56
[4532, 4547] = 8.42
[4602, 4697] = 8.73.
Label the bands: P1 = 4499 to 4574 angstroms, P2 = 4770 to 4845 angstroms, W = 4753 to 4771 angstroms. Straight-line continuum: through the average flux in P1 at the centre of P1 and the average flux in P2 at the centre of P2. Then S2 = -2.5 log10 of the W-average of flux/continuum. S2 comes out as -0.01 mag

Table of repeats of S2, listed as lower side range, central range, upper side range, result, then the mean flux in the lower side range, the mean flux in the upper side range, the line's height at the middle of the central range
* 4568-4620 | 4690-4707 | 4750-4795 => 0.026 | 8.98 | 8.5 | 8.69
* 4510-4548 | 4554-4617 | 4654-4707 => -0.035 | 8.82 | 8.65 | 8.75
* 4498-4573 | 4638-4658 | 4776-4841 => 0.028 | 8.96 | 8.47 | 8.76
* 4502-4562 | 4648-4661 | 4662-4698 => 0.023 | 8.89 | 8.72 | 8.75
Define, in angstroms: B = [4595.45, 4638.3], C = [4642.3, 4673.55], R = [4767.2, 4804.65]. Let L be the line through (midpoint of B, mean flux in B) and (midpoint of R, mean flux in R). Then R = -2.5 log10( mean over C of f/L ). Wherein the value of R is 0.03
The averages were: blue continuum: 8.8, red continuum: 8.42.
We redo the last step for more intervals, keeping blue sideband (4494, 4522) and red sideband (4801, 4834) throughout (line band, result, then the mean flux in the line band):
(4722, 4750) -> 0.019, 8.57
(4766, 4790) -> 0.032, 8.38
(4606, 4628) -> 0.013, 8.87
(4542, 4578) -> -0.001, 9.11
